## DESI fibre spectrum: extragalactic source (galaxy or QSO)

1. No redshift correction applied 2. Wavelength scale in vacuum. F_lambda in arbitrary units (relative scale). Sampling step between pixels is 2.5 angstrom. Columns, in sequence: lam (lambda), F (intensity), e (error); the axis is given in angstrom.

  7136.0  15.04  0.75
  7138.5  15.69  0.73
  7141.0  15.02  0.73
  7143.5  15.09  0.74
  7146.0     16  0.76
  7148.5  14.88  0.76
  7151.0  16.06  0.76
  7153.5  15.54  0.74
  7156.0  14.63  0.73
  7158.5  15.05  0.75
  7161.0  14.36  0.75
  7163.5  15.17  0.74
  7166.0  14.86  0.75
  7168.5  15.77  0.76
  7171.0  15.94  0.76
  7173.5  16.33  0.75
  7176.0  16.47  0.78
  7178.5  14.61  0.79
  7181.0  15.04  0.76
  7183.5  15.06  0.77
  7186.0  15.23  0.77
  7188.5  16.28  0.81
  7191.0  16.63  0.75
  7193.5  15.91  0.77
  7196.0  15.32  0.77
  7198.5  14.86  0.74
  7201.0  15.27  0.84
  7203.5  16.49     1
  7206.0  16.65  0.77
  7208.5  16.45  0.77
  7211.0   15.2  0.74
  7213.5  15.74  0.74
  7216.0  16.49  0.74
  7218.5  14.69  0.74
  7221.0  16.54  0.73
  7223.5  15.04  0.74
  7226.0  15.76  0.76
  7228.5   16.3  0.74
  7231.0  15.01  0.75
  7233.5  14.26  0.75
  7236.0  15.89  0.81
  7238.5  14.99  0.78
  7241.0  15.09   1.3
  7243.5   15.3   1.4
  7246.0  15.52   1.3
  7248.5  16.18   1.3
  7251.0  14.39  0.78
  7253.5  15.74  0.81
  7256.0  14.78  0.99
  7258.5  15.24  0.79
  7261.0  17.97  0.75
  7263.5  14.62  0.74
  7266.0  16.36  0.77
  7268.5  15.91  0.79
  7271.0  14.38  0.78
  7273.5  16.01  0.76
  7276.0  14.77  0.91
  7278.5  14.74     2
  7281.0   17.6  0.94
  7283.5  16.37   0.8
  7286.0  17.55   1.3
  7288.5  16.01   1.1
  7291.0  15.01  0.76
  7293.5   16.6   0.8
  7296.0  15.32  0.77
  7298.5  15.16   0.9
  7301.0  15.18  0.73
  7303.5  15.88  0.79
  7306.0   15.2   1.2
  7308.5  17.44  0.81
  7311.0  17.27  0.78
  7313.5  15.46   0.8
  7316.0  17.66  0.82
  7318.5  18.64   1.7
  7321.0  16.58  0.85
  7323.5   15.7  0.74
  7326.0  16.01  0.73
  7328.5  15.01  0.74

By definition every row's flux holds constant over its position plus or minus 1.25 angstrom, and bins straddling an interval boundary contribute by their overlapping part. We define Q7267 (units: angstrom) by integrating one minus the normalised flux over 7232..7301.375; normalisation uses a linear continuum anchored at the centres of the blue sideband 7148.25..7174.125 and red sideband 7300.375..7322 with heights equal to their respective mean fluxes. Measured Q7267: 2.7 angstrom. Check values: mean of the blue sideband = 15.3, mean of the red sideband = 16.6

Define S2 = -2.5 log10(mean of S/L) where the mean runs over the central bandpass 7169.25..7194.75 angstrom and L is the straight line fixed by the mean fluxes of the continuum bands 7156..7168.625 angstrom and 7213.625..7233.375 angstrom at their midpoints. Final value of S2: -0.04 mag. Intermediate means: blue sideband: 14.9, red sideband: 15.6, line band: 15.8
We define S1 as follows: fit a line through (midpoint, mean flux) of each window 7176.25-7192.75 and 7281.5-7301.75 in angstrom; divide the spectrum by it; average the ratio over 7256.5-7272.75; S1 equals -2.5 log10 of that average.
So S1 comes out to 0.01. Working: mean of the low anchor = 15.5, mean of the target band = 15.7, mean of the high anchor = 16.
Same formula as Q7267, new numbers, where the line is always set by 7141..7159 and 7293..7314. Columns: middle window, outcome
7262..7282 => 0.3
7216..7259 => 0.8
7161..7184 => 0.0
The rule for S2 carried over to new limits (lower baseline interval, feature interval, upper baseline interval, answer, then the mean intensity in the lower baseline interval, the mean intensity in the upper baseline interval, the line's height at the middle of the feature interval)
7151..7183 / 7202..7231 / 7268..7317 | -0.02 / 15.3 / 16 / 15.6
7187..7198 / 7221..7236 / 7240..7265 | 0.02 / 15.9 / 15.5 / 15.7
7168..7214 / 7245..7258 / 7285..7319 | 0.05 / 15.7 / 16.3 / 16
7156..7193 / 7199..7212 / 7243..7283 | -0.03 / 15.5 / 15.6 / 15.5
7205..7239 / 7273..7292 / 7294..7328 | 0.00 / 15.7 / 16.2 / 16.1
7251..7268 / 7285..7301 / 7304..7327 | 0.03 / 15.7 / 16.6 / 16.3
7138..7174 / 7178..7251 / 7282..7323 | 0.01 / 15.3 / 16.3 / 15.7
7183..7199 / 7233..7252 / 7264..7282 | 0.03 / 15.7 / 15.6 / 15.6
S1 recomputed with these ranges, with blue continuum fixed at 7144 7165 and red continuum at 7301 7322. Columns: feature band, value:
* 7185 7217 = -0.02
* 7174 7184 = 0.00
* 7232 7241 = 0.06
